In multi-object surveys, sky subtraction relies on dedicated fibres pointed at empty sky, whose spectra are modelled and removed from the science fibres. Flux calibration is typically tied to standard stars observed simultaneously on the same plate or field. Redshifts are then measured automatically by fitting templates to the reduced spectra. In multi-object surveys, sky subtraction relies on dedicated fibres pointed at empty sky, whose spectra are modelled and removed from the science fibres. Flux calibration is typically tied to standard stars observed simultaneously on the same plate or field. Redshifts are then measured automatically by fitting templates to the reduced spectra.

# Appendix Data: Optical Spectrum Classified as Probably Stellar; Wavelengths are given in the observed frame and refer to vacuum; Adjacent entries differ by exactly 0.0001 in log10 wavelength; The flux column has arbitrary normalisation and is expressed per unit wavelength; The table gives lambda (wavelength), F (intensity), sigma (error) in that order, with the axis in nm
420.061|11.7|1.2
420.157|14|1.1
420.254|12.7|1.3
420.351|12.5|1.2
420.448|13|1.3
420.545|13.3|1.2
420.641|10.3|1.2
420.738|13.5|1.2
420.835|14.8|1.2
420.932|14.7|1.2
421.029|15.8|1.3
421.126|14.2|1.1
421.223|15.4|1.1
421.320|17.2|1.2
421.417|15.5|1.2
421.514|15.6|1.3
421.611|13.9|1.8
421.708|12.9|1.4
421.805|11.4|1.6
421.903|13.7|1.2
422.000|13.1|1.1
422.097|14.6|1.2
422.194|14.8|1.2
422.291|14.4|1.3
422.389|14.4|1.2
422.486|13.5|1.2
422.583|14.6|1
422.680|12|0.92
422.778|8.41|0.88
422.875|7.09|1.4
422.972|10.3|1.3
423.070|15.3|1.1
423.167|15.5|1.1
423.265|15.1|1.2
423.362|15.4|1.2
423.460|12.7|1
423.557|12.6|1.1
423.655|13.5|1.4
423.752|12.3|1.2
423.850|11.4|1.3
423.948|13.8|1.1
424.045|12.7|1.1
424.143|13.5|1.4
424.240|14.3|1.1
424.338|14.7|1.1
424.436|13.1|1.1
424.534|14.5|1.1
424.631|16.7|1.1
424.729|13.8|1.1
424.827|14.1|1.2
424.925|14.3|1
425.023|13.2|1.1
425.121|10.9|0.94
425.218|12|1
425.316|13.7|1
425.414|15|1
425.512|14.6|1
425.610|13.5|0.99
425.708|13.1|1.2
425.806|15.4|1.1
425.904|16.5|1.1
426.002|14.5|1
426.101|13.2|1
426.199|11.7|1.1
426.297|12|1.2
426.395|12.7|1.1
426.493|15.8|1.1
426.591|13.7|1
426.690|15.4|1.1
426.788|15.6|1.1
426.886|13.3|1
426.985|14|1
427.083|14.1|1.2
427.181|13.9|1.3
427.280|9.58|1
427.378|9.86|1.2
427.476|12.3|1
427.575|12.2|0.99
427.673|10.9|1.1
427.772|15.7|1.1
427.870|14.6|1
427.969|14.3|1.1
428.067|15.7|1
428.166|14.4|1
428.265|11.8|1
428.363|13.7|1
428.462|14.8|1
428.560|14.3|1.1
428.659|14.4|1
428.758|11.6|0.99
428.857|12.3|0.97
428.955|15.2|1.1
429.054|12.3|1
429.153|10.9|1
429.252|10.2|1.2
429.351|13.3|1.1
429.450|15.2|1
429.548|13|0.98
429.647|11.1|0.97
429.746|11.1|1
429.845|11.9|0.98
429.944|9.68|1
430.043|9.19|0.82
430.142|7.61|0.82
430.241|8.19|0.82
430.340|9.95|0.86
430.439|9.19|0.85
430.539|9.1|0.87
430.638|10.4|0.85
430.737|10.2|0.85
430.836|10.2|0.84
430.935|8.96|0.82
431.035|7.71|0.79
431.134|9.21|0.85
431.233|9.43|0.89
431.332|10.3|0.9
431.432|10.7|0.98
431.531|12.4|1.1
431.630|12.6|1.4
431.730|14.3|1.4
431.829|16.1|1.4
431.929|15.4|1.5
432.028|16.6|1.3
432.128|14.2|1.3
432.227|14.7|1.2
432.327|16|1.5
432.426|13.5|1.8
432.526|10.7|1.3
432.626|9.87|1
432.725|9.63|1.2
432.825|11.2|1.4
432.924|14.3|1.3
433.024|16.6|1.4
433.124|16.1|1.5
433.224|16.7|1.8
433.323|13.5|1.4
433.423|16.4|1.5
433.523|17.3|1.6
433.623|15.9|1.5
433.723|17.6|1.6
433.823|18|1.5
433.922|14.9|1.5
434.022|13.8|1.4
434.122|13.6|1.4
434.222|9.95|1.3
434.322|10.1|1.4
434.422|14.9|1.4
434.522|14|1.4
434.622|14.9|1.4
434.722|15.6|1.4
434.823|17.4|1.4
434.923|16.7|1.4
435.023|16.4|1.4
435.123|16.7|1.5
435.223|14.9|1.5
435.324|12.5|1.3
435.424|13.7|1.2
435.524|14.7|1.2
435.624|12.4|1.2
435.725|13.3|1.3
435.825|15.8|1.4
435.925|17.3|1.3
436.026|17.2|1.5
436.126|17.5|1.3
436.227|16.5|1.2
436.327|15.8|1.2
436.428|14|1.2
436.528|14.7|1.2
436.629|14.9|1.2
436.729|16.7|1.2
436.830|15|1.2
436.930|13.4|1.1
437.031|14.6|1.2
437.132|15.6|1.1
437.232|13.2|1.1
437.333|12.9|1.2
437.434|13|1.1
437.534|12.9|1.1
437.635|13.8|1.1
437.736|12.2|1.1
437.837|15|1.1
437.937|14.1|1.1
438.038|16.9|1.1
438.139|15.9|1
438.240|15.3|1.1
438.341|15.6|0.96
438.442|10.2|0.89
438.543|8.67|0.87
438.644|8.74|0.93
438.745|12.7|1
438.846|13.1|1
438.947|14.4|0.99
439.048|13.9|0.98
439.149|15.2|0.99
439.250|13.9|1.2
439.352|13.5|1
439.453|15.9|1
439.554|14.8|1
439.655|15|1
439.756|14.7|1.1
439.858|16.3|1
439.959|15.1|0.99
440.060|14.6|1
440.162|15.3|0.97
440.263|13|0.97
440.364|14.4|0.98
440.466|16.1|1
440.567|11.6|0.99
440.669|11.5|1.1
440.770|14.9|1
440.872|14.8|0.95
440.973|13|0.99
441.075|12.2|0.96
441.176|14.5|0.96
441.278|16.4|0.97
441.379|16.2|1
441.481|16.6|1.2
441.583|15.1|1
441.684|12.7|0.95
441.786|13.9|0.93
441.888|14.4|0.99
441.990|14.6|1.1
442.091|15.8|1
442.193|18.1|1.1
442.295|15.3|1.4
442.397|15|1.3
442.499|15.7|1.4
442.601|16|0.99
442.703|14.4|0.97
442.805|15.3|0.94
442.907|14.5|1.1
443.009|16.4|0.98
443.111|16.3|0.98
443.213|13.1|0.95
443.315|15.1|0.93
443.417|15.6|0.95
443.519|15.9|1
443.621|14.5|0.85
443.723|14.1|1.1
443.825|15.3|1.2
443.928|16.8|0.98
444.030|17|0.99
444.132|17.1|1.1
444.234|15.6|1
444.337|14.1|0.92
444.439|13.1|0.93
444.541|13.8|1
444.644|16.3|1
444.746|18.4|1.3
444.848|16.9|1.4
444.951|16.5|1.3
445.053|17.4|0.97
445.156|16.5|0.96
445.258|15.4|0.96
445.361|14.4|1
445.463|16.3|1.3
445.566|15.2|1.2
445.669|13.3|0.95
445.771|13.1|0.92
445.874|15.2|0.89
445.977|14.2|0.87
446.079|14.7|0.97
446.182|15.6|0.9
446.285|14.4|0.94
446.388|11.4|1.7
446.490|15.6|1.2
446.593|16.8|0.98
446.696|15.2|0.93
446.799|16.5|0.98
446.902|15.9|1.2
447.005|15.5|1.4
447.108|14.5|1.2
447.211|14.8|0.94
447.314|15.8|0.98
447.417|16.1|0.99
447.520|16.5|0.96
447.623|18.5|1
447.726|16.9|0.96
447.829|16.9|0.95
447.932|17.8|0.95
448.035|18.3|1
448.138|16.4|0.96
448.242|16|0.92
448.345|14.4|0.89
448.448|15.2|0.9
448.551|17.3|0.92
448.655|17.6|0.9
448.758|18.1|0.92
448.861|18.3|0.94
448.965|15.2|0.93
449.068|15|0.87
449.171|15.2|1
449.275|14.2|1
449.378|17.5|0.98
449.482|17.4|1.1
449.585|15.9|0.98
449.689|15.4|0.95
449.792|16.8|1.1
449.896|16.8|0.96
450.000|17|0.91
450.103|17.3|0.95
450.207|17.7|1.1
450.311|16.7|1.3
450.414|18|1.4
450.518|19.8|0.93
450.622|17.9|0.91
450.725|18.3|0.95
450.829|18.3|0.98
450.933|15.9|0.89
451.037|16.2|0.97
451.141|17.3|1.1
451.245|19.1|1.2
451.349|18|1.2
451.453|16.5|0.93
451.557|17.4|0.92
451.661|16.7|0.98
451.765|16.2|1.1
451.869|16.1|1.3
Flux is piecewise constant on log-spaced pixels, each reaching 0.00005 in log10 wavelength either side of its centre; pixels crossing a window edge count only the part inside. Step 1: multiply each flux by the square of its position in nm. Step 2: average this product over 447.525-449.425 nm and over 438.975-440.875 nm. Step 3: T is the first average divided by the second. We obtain 1.2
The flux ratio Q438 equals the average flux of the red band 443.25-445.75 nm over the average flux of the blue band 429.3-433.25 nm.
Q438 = 1.31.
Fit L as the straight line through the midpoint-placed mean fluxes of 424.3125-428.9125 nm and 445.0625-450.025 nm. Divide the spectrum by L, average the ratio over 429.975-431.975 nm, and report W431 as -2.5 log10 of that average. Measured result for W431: 0.32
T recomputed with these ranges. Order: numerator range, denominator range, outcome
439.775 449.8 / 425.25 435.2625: 1.25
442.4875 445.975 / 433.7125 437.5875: 1.08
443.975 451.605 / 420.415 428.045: 1.33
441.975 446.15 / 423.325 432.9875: 1.30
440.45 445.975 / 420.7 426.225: 1.21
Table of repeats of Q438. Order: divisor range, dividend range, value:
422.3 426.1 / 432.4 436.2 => 1.09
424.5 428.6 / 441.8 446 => 1.12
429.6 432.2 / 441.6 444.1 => 1.38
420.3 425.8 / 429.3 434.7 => 0.93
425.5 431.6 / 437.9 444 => 1.19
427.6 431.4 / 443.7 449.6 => 1.36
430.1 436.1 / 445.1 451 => 1.21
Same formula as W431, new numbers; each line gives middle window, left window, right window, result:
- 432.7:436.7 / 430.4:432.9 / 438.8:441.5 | -0.178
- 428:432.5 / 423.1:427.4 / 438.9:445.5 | 0.169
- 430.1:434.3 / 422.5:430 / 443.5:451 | 0.112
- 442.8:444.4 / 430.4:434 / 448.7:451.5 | 0.013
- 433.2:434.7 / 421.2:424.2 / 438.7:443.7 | -0.041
